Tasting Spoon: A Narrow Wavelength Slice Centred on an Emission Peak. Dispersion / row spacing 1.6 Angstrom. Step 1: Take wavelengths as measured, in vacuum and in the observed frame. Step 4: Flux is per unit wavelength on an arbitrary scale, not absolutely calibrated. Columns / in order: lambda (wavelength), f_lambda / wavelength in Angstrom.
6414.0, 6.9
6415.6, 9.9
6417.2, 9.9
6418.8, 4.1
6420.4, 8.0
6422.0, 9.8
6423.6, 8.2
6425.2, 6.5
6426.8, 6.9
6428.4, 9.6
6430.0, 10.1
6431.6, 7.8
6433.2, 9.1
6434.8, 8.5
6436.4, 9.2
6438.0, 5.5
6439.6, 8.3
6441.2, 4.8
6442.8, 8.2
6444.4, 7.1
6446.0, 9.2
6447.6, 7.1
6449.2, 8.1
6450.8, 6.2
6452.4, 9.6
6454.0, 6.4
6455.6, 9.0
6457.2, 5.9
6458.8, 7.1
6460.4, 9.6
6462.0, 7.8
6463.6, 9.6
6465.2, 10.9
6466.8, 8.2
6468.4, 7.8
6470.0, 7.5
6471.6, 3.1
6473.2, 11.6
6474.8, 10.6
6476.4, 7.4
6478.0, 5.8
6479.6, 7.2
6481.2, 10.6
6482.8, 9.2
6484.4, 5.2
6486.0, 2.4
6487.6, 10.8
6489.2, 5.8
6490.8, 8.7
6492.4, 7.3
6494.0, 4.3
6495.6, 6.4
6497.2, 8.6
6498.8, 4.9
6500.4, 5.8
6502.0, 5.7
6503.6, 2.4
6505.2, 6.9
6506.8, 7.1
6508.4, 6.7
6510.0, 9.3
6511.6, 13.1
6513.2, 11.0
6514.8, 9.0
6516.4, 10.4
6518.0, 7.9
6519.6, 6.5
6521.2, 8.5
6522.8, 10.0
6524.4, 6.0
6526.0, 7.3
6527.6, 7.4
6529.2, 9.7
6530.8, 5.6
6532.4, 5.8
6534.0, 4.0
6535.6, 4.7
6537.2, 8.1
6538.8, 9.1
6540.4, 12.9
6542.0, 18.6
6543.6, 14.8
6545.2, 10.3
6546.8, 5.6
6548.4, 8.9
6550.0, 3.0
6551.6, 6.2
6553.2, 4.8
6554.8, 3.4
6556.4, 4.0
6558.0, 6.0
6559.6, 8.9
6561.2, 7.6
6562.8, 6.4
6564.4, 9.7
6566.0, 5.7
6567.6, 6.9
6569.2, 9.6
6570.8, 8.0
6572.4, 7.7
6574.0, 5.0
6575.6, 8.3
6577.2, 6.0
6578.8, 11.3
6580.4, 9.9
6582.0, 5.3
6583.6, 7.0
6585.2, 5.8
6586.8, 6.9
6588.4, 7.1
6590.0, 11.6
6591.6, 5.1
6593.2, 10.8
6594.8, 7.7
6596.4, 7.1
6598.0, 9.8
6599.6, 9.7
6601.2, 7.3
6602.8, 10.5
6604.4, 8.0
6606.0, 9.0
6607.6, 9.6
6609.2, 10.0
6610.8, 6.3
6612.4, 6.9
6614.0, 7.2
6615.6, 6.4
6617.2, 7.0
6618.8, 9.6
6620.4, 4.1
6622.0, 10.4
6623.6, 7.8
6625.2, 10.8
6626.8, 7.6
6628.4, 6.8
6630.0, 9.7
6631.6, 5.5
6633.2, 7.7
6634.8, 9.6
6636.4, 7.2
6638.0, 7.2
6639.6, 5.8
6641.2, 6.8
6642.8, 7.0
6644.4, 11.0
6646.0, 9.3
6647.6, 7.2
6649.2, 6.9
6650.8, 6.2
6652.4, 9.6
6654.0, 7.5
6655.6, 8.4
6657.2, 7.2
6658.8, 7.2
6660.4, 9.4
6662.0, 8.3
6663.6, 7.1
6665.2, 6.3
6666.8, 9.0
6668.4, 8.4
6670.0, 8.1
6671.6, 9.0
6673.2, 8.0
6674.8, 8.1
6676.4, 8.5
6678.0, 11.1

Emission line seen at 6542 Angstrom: Hbeta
